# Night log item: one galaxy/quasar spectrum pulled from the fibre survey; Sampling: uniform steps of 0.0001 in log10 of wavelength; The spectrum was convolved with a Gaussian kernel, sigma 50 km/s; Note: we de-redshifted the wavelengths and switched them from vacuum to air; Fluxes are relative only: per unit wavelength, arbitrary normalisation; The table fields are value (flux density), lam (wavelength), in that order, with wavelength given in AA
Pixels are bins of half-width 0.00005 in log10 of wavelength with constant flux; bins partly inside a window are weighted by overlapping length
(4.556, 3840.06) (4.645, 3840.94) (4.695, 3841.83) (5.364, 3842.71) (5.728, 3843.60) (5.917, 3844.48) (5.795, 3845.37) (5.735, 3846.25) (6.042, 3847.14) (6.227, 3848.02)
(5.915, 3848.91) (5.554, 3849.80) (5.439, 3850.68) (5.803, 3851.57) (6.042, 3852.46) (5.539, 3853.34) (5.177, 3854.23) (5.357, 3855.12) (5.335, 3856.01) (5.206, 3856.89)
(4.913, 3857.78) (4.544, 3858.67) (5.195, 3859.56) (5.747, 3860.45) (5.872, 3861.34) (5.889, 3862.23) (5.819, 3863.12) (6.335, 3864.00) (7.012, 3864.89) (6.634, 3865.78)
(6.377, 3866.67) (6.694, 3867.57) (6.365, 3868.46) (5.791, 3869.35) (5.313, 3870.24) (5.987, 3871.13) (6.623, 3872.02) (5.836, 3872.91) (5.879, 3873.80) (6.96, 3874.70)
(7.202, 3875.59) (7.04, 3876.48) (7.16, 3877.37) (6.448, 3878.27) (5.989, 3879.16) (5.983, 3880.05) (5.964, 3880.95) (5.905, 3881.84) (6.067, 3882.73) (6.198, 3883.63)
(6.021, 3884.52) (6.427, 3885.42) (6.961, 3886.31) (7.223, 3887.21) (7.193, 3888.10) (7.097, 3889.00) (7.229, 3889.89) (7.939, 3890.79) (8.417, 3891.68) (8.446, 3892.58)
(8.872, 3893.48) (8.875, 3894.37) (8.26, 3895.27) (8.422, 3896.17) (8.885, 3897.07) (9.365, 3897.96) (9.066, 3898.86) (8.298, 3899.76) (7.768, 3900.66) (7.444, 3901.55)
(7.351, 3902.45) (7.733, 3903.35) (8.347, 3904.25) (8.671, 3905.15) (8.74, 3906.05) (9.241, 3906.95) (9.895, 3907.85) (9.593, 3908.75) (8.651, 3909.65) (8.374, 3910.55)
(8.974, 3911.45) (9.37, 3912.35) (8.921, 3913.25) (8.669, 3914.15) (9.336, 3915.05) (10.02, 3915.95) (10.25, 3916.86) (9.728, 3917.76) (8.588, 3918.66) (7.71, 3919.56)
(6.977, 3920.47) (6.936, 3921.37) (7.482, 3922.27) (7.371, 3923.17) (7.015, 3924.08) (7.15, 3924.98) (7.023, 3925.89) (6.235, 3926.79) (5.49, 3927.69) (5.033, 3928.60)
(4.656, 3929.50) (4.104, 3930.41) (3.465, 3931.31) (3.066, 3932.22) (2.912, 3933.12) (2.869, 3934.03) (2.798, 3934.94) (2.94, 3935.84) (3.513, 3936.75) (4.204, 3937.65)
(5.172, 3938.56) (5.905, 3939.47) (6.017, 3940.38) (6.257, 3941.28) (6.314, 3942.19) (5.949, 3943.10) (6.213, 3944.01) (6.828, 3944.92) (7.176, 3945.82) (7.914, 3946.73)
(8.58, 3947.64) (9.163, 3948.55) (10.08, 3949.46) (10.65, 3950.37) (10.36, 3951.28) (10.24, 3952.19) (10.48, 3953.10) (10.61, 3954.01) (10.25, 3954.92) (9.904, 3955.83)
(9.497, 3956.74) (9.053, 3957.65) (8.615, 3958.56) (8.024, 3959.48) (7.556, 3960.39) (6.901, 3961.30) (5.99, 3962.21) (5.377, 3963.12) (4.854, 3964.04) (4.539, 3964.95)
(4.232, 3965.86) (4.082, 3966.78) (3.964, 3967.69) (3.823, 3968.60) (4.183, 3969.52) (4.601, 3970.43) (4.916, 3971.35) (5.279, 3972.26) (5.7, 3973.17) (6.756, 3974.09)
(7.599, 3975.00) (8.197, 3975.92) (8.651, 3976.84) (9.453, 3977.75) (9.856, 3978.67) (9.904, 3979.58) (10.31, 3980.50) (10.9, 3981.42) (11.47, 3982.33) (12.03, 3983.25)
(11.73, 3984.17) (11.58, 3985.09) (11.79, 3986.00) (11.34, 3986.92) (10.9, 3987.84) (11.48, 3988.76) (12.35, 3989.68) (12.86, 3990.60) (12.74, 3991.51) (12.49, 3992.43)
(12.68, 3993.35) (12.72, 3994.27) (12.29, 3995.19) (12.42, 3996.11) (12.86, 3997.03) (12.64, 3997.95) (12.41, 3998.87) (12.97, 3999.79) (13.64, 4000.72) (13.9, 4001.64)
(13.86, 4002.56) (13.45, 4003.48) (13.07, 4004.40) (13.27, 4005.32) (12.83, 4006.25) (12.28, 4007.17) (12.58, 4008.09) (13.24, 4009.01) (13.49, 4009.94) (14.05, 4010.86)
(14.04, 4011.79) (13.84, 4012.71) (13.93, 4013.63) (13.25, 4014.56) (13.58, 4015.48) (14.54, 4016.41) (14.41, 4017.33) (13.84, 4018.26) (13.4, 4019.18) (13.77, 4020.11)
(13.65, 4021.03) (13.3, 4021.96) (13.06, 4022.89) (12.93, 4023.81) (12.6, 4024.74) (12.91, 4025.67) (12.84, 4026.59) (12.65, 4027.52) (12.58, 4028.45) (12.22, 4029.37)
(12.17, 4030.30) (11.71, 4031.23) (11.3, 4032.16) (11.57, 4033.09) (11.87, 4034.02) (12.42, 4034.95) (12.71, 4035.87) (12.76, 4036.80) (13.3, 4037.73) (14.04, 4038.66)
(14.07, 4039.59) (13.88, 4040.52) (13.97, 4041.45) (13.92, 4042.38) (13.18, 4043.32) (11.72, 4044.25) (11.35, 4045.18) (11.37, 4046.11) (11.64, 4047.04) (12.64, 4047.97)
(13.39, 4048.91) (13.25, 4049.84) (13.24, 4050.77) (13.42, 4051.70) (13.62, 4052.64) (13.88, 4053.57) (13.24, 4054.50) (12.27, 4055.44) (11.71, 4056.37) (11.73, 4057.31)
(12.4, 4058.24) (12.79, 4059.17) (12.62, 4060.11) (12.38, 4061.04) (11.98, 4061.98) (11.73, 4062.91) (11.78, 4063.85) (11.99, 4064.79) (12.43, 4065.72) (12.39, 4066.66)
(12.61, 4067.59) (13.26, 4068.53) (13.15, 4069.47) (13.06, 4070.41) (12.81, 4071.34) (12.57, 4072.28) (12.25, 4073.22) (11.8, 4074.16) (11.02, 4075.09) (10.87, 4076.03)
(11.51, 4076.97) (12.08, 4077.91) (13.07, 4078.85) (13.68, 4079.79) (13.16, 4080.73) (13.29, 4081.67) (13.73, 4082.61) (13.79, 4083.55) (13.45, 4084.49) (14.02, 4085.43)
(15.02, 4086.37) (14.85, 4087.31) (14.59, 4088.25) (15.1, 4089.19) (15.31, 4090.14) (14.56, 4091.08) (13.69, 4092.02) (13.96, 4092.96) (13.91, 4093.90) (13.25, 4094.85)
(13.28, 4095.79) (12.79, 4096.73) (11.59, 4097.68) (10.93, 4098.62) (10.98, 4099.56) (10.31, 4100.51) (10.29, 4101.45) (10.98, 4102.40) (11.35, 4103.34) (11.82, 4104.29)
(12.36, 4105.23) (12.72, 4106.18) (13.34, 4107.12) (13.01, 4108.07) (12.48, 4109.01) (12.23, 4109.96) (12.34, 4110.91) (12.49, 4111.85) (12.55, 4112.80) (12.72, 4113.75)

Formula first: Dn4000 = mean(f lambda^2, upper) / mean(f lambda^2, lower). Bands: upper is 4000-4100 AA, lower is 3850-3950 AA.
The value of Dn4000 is 2.1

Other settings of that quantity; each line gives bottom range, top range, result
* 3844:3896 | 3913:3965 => 1.15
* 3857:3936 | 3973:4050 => 1.88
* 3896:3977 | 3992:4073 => 1.89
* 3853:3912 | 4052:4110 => 1.99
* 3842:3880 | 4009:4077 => 2.36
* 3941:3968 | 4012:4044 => 1.77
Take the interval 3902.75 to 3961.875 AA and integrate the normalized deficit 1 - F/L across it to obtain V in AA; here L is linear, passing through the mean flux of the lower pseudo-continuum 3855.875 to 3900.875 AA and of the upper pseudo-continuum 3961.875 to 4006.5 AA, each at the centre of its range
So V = 5.8 AA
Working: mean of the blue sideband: 6.77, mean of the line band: 7.47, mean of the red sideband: 9.82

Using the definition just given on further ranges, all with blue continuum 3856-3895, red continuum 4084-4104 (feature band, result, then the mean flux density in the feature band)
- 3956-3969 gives 4.0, 6.27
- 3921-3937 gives 6.0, 5.01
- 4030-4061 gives -3.0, 12.7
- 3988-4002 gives -3.6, 12.6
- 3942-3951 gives 0.7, 7.98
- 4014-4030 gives -3.5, 13.3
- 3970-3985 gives 1.4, 8.66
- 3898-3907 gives -1.2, 8.27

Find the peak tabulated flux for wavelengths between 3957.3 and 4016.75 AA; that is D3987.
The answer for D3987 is 14.54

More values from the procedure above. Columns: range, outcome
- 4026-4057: 14.07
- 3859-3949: 10.25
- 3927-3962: 10.65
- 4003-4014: 14.05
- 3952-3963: 10.61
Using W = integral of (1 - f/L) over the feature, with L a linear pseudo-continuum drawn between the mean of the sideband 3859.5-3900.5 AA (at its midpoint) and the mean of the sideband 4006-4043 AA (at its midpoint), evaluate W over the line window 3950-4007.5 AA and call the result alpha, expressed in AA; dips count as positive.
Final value 7.7 AA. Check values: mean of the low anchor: 6.92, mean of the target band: 9.77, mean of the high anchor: 13.1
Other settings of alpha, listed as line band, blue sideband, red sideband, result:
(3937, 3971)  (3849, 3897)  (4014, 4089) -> 8.13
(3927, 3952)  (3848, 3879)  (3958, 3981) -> 1.99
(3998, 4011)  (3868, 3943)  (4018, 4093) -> -2.73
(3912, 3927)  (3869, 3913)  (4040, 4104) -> 0.31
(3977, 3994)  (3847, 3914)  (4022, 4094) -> -1.48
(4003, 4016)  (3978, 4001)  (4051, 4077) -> -1.42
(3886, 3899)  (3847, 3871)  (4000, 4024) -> -1.14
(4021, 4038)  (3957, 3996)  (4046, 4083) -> -2.32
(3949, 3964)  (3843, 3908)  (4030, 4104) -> 0.63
